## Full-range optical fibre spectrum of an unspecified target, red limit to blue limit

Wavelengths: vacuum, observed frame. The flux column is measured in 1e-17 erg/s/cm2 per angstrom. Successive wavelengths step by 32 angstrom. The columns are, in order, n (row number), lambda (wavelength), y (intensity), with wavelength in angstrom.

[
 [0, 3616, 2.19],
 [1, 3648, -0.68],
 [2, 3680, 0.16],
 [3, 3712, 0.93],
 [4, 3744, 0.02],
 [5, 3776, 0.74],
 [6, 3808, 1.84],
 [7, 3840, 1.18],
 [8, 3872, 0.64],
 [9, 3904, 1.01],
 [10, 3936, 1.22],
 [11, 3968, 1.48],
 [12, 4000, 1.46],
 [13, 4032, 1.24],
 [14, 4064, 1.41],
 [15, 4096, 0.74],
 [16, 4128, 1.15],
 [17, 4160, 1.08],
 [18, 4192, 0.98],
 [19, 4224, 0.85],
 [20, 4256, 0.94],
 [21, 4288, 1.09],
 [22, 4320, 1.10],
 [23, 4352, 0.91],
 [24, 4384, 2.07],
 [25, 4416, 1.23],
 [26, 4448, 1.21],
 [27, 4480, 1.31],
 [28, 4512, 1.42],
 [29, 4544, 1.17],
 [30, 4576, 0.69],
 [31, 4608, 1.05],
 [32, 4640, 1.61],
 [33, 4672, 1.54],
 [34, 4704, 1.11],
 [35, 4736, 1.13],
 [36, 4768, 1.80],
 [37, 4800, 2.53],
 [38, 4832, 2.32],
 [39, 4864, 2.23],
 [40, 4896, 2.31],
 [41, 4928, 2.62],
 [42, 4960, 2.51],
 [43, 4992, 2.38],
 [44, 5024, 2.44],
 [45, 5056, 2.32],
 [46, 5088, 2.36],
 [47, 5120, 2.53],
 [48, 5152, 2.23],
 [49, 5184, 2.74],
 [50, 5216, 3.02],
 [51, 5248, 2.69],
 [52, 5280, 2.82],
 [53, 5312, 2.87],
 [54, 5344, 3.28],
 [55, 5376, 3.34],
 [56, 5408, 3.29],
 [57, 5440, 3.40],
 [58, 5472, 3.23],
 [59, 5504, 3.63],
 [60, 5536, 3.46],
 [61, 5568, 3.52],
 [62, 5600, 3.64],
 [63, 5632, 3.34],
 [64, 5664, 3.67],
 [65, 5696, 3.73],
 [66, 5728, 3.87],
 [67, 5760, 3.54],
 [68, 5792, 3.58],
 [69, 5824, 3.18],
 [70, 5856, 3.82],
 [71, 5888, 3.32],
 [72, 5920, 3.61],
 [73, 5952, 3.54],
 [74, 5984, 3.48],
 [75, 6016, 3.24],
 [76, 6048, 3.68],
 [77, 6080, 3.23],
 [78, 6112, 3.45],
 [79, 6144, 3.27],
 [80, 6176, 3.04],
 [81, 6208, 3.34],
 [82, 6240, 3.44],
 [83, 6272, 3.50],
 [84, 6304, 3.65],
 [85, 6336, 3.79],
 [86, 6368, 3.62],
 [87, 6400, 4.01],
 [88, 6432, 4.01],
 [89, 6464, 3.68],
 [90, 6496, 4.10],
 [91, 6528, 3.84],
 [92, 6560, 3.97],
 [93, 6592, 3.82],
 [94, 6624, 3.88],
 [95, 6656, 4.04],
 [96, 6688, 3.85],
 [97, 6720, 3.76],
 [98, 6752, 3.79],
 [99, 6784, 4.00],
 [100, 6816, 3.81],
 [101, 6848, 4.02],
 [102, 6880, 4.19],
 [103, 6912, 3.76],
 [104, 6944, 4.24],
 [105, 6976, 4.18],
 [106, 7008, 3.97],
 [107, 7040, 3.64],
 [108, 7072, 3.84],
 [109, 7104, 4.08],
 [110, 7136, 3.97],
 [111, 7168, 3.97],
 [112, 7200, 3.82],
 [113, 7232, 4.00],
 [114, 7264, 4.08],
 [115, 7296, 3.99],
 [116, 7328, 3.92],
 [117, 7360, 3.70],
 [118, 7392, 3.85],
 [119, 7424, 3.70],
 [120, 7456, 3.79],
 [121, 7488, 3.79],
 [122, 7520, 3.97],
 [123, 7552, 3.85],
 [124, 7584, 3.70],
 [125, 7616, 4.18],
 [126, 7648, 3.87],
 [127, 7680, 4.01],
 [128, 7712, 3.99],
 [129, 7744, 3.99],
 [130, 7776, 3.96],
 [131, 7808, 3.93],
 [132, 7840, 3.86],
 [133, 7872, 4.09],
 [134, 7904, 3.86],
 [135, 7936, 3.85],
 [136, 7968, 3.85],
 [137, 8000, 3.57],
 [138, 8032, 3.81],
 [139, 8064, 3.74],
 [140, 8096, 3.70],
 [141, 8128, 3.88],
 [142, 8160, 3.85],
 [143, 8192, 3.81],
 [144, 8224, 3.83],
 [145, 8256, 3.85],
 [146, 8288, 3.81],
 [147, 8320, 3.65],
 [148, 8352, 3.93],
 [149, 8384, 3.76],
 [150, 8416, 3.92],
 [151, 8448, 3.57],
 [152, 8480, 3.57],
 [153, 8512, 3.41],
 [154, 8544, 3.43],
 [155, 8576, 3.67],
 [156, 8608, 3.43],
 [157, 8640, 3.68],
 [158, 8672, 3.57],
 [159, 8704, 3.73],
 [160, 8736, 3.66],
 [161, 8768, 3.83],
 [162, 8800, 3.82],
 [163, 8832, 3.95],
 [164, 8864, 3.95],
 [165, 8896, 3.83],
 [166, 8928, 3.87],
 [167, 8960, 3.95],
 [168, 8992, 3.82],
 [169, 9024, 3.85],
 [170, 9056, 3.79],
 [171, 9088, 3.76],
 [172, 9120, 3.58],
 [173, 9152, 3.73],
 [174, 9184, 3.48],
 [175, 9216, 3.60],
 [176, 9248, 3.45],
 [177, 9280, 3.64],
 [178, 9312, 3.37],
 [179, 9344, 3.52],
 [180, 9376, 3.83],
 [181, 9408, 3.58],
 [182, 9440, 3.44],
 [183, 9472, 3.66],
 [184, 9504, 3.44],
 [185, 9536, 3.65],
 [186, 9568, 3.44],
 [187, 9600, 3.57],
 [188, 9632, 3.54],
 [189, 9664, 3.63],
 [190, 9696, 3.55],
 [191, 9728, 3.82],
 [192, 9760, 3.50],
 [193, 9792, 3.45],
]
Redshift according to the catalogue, 0.194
